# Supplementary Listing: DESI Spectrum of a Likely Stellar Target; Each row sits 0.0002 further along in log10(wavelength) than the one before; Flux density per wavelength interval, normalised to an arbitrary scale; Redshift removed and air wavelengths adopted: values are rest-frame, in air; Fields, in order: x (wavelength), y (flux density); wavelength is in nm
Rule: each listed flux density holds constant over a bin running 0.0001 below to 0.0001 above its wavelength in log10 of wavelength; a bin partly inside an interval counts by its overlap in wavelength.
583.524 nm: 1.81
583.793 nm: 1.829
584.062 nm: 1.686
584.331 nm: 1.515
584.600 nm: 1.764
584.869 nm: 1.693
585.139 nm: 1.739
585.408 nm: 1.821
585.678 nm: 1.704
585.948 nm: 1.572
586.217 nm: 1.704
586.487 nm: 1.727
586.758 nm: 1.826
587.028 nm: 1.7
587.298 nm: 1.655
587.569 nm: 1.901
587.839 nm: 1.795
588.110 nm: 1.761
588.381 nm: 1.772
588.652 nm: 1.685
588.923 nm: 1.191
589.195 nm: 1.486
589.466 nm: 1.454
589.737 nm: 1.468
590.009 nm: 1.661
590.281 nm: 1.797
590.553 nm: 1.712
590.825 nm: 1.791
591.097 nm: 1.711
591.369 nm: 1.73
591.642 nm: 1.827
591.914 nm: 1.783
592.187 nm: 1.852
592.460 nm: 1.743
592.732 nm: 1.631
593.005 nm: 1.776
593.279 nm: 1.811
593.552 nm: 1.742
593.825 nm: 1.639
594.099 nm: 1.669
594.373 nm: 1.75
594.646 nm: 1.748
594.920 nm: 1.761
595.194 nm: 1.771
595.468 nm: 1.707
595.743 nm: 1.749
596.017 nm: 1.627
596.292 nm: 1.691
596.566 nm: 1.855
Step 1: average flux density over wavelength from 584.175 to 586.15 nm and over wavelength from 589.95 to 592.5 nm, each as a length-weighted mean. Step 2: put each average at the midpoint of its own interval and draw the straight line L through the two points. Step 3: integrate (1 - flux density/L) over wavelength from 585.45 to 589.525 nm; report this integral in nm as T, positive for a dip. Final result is 0.11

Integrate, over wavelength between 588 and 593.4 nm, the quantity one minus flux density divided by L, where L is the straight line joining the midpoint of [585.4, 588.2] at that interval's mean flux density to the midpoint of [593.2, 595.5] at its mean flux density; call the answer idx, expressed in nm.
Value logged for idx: 0.168 nm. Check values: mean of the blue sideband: 1.74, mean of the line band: 1.68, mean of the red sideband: 1.73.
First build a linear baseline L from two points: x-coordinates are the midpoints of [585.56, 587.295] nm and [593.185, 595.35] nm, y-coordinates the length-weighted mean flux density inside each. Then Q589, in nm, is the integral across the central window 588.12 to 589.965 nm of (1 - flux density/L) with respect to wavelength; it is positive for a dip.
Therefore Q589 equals 0.19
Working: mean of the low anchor 1.7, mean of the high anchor 1.74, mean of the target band 1.53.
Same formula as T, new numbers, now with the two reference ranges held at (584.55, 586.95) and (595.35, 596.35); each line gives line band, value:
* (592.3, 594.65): -0.03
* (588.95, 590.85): 0.14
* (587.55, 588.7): -0.04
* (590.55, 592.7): -0.07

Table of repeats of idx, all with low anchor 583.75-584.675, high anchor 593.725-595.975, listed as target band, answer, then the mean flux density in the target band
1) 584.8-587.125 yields -0.046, 1.72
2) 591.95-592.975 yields -0.022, 1.75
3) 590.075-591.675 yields -0.043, 1.75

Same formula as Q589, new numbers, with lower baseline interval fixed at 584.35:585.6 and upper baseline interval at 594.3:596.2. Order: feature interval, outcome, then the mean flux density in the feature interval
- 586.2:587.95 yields -0.03 nm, 1.76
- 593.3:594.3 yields 0.02 nm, 1.7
